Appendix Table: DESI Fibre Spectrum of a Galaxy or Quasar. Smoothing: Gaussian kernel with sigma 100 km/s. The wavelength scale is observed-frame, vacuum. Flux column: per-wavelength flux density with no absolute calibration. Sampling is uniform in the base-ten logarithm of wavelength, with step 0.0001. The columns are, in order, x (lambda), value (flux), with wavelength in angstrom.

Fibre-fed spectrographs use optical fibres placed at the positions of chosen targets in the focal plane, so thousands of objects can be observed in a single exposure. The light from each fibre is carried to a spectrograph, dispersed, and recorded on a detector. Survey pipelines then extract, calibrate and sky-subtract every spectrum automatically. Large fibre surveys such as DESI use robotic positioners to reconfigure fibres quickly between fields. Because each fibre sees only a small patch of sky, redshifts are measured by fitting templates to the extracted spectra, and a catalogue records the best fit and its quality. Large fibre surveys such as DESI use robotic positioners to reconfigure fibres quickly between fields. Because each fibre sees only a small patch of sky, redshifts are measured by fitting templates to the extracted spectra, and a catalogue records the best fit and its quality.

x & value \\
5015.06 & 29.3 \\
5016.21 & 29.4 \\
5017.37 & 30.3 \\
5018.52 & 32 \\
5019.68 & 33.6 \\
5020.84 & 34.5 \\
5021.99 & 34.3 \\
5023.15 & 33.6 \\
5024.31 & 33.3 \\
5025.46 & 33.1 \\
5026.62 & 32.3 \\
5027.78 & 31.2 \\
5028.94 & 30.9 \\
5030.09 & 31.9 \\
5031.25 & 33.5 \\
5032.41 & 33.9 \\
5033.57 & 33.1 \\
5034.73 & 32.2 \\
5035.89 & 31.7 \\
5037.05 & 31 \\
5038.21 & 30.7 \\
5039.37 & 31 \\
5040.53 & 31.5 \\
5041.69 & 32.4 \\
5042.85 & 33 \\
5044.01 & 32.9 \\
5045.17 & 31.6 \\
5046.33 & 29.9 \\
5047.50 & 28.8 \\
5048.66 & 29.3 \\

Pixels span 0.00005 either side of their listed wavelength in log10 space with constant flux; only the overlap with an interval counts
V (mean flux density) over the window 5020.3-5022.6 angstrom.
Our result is 34.4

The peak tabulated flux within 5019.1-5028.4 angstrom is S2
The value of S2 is 34.5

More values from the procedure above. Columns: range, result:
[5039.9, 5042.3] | 32.4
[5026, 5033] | 33.9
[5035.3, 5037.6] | 31.7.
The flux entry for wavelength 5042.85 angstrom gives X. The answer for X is 33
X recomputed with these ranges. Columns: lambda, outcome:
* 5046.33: 29.9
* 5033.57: 33.1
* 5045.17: 31.6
